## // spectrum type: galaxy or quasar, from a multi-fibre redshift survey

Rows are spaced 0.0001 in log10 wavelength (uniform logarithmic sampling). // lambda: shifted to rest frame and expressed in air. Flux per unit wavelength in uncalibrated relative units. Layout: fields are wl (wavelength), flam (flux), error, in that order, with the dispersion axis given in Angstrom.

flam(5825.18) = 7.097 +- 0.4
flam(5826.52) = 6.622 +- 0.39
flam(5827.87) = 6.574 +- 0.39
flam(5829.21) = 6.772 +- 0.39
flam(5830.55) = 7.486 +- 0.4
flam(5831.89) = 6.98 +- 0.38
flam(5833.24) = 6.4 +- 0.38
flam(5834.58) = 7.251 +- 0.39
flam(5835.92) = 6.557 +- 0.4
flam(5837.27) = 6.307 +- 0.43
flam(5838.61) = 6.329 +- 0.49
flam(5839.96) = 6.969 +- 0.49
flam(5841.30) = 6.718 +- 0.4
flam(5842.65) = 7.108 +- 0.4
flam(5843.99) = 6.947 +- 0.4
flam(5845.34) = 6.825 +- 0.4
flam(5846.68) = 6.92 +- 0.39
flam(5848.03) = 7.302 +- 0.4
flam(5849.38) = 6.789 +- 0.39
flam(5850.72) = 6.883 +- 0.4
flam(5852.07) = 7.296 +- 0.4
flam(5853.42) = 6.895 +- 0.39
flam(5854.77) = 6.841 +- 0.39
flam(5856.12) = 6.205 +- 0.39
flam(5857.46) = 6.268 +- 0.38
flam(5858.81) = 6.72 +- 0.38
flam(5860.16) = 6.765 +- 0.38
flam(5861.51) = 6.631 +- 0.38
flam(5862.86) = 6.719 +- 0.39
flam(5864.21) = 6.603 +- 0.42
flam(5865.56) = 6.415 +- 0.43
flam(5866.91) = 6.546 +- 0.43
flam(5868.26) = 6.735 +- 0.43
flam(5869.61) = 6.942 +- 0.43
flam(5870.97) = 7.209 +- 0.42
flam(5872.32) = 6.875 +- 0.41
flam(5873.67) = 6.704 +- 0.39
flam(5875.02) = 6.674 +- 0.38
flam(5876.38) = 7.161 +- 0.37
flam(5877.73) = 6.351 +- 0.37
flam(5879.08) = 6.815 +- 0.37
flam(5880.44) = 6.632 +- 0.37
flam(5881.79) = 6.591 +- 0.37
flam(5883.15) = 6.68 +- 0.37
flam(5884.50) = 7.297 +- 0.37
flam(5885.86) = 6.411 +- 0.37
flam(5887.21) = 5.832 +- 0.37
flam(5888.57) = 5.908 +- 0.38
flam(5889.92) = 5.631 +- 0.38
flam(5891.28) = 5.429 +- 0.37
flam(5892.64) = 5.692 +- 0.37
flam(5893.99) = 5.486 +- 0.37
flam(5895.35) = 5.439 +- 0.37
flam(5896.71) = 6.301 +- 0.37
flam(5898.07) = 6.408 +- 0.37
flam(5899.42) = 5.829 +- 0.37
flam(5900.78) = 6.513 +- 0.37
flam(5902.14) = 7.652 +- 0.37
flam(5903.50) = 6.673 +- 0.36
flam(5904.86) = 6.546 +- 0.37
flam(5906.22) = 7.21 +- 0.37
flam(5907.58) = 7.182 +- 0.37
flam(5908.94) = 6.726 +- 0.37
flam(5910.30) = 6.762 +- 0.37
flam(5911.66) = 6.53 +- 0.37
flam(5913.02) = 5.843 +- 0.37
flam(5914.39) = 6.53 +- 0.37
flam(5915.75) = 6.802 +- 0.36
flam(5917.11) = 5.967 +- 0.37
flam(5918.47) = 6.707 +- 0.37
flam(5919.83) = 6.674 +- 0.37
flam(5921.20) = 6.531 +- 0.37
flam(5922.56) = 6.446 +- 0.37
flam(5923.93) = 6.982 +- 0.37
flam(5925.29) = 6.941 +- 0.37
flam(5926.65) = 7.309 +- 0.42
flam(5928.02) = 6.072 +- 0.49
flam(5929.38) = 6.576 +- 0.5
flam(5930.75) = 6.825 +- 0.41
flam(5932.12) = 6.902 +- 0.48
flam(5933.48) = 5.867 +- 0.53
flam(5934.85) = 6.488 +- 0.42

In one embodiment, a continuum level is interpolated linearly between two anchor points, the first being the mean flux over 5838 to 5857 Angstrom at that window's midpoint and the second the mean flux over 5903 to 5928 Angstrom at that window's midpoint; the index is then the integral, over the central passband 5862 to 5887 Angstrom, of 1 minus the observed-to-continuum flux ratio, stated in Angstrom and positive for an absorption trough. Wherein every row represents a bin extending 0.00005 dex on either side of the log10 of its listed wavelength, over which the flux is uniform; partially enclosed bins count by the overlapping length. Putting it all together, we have 0.21 Angstrom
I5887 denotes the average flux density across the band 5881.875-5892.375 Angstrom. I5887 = 6.17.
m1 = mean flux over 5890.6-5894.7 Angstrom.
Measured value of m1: 5.53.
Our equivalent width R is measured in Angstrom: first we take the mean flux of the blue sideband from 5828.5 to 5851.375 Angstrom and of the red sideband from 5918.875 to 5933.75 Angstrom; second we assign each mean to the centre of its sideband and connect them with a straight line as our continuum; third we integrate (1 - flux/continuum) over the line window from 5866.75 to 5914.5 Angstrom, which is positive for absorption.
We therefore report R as 1.8 Angstrom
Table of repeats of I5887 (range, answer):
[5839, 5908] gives 6.61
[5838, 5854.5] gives 6.91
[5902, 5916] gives 6.73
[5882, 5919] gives 6.37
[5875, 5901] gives 6.24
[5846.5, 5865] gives 6.77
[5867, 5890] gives 6.64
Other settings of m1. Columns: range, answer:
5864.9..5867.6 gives 6.49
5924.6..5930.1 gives 6.73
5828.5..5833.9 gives 6.91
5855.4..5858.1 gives 6.26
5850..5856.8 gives 6.83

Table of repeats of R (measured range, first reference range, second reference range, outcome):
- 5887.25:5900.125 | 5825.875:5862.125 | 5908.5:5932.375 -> 1.7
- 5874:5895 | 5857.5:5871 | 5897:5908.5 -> 1.3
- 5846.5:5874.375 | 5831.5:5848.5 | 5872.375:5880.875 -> 0.0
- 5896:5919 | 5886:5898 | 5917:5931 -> -1.5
